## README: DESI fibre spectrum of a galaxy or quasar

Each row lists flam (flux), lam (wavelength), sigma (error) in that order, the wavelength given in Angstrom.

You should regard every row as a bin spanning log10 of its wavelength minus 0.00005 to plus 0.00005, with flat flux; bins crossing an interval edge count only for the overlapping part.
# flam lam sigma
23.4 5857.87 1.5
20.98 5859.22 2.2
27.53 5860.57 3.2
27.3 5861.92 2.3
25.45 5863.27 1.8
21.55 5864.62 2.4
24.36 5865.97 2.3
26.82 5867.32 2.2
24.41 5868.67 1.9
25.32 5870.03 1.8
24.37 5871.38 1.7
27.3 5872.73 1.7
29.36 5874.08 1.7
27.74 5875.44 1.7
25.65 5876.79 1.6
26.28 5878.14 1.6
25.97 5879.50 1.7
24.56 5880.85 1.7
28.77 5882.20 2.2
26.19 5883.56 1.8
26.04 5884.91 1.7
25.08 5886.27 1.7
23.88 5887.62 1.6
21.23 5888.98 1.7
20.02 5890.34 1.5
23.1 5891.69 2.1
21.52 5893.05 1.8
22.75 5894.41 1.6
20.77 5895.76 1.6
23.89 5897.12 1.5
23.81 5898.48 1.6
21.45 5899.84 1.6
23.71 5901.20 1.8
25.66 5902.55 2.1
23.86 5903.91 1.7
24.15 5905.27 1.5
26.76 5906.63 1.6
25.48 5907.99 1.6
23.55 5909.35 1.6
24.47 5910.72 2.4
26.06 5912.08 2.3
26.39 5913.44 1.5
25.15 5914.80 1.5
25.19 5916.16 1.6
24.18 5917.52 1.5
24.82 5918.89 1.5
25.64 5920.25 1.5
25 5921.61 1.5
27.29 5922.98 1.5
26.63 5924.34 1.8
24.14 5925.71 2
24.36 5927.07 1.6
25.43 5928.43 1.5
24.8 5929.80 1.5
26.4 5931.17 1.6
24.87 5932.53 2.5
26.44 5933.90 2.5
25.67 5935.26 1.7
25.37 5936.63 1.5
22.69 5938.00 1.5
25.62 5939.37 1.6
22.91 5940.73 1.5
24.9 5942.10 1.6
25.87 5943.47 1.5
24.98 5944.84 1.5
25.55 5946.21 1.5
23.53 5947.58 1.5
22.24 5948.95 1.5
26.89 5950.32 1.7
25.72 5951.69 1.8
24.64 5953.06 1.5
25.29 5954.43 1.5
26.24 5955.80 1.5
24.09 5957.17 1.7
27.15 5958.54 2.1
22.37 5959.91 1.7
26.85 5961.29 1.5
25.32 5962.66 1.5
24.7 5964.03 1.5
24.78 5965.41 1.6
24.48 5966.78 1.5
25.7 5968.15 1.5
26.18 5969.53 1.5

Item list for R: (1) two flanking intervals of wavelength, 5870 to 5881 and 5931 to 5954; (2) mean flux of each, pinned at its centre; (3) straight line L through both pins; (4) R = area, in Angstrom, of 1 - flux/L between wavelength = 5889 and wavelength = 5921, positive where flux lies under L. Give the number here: 2.2 Angstrom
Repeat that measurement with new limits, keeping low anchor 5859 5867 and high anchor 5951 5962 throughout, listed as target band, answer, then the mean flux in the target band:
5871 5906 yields 0.6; 24.5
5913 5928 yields -0.1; 25.3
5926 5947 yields 0.1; 25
